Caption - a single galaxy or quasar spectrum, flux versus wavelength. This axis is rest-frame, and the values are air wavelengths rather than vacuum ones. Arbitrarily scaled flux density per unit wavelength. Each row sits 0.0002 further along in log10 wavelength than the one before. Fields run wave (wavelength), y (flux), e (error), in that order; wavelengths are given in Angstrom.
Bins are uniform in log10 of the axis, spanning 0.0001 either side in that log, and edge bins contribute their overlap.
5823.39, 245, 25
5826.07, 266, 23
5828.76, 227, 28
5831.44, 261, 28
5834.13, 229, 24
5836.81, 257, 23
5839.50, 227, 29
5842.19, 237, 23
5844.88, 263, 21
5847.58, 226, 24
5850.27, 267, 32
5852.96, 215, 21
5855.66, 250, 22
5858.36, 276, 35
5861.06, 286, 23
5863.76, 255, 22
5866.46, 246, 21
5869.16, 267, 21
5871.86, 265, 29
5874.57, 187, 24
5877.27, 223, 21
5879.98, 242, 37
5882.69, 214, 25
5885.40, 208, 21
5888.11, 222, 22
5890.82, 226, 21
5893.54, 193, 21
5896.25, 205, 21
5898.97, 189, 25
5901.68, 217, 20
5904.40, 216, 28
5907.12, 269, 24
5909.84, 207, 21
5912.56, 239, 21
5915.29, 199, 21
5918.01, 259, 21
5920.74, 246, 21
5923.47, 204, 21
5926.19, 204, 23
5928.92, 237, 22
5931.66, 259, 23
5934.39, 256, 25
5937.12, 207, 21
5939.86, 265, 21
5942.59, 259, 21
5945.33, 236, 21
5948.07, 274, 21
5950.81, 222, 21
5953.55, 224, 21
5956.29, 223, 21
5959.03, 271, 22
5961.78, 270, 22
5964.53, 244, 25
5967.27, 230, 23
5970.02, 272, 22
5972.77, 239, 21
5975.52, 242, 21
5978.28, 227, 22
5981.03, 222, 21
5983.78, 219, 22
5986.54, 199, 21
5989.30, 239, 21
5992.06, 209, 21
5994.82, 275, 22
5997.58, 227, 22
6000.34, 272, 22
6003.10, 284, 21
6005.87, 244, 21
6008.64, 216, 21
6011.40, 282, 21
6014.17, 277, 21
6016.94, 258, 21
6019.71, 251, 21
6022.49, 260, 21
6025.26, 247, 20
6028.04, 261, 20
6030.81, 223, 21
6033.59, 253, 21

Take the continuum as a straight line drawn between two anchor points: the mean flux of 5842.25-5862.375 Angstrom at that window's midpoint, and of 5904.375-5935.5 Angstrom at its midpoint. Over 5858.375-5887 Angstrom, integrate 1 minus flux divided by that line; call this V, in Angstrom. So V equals 0.8 Angstrom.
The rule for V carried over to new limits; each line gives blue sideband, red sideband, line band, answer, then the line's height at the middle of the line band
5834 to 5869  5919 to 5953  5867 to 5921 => 4.40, 244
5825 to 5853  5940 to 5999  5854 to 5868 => -1.04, 244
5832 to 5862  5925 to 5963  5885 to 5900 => 2.35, 246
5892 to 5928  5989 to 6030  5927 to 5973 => -2.57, 233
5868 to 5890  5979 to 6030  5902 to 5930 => 0.72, 233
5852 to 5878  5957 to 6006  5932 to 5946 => -0.06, 245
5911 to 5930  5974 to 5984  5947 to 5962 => -1.14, 228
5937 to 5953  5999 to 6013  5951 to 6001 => 2.88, 253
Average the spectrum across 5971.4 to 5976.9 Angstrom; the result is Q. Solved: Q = 240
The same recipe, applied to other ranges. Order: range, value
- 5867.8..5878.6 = 236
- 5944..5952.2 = 244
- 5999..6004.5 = 278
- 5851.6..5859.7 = 247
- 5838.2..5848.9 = 238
